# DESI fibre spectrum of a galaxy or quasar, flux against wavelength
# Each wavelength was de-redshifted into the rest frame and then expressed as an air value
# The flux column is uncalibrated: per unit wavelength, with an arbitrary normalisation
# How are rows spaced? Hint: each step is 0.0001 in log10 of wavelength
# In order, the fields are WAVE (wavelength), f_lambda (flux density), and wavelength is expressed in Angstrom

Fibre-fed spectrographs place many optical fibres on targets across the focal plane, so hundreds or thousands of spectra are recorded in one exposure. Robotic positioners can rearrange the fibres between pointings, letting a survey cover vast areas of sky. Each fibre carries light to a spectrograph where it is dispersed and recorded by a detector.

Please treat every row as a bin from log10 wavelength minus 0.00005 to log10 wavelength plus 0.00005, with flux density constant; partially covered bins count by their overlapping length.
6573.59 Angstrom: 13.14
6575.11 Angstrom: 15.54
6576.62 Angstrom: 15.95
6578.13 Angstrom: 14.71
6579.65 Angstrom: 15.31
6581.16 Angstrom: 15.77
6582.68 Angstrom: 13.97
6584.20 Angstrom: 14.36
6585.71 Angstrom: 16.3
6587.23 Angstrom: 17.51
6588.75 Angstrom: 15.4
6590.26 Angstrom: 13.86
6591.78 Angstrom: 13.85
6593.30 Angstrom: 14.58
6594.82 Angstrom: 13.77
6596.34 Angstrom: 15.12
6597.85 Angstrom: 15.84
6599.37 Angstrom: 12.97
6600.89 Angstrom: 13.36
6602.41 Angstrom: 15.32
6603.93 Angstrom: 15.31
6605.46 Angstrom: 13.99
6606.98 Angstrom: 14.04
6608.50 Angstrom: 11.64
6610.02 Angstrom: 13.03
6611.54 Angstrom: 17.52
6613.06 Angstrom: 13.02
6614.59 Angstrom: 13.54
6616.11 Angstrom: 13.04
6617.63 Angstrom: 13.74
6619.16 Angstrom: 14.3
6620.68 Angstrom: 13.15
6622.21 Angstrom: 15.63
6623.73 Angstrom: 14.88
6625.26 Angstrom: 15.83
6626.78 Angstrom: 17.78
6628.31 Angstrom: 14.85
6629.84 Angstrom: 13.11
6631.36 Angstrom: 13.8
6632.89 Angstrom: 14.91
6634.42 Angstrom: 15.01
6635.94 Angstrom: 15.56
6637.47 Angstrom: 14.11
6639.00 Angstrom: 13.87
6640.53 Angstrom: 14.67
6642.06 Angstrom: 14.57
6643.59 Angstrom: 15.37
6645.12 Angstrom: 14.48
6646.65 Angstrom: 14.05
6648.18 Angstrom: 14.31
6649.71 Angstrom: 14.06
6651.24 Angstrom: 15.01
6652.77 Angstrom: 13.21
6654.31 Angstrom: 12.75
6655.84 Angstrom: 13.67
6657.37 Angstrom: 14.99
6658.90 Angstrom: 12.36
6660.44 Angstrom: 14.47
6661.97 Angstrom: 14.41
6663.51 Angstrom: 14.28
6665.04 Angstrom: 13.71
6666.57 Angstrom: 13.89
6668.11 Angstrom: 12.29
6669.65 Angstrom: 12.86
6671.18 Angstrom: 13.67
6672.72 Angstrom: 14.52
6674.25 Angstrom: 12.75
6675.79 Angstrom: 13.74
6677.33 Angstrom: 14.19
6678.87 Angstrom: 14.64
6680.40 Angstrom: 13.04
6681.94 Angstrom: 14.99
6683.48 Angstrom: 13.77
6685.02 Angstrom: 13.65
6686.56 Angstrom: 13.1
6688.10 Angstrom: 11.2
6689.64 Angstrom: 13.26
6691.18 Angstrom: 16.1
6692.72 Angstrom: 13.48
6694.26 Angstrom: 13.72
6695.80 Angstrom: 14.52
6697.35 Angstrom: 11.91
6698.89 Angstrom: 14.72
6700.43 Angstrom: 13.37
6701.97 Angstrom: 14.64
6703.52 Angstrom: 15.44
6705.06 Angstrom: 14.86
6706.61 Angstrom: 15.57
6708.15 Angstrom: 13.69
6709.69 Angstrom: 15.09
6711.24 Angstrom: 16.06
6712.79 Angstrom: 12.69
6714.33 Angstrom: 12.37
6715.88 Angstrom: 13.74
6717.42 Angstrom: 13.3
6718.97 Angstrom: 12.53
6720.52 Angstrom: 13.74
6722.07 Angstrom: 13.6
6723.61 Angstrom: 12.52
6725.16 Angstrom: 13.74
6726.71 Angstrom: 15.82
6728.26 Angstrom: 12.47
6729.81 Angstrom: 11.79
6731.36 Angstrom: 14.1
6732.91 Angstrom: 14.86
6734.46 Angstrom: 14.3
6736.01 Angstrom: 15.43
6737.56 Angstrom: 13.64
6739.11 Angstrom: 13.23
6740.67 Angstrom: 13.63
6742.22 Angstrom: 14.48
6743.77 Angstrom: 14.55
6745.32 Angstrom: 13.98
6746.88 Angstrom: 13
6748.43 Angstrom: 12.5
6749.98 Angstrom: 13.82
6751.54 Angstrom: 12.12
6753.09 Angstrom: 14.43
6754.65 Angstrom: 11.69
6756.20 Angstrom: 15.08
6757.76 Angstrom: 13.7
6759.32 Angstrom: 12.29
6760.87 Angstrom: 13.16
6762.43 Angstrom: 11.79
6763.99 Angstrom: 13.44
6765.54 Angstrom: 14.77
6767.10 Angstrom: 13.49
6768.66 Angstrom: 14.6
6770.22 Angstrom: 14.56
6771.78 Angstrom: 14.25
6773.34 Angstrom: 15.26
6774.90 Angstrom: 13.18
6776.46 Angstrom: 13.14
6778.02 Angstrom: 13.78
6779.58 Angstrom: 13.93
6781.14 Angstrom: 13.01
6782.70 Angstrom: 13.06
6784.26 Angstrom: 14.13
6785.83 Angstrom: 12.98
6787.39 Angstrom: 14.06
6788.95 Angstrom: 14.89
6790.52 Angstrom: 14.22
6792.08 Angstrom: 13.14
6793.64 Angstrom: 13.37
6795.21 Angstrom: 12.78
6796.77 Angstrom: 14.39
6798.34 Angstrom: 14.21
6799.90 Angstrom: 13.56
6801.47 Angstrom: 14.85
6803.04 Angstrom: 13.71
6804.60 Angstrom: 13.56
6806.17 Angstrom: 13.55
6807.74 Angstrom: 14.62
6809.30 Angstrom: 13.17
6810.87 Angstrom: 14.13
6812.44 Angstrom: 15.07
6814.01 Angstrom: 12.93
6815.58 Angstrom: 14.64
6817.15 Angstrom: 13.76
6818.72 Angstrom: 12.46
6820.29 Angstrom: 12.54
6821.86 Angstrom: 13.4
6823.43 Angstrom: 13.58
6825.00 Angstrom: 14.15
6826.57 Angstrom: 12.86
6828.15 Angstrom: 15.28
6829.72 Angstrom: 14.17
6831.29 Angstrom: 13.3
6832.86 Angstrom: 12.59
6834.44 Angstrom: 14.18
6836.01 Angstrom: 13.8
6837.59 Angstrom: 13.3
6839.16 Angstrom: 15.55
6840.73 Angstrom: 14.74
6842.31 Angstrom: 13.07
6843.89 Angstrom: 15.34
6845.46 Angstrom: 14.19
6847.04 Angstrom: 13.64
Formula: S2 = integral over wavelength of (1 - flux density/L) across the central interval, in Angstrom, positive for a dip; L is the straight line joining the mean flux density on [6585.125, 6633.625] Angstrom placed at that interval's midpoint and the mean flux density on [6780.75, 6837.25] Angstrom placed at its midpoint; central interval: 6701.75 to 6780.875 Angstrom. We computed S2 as 1.2 Angstrom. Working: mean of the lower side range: 14.5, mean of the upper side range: 13.7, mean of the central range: 13.8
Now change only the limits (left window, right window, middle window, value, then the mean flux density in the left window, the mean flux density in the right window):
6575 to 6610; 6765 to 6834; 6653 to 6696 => 1.9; 14.7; 13.8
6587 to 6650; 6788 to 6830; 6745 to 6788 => 1.3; 14.5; 13.8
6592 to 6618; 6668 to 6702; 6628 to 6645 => -0.7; 14.1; 13.7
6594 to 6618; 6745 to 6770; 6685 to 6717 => -0.7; 14.1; 13.4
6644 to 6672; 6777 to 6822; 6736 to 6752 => 0.2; 13.8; 13.7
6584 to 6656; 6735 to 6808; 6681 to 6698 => 0.6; 14.5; 13.7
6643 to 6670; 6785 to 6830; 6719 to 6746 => 0.0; 13.9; 13.8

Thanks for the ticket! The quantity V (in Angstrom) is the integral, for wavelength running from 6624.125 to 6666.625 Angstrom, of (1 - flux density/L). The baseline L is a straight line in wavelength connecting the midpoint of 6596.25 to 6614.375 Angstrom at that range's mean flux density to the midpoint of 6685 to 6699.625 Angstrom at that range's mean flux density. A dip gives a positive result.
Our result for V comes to -1.5 Angstrom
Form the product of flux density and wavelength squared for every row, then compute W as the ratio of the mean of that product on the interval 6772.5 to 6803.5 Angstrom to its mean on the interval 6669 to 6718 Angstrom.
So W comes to 1.02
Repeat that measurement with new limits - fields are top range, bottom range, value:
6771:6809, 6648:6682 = 1.04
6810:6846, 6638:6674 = 1.05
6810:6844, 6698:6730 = 1.03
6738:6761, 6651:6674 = 1.01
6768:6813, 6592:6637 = 1.01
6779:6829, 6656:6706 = 1.03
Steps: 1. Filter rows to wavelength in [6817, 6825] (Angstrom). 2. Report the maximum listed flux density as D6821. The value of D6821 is 14.15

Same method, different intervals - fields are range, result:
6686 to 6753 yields 16.1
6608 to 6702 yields 17.78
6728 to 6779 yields 15.43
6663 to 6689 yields 14.99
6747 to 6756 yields 14.43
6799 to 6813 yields 15.07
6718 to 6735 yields 15.82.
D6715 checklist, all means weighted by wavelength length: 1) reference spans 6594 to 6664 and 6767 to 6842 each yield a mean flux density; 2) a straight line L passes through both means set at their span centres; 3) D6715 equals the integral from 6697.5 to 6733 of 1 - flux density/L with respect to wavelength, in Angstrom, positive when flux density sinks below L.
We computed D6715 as 0.48 Angstrom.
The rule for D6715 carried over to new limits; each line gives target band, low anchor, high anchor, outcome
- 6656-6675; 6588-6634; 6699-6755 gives 0.6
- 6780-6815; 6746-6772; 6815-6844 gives -0.4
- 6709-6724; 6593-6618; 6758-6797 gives 0.3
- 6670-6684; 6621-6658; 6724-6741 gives 0.4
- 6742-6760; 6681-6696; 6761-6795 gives 0.4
